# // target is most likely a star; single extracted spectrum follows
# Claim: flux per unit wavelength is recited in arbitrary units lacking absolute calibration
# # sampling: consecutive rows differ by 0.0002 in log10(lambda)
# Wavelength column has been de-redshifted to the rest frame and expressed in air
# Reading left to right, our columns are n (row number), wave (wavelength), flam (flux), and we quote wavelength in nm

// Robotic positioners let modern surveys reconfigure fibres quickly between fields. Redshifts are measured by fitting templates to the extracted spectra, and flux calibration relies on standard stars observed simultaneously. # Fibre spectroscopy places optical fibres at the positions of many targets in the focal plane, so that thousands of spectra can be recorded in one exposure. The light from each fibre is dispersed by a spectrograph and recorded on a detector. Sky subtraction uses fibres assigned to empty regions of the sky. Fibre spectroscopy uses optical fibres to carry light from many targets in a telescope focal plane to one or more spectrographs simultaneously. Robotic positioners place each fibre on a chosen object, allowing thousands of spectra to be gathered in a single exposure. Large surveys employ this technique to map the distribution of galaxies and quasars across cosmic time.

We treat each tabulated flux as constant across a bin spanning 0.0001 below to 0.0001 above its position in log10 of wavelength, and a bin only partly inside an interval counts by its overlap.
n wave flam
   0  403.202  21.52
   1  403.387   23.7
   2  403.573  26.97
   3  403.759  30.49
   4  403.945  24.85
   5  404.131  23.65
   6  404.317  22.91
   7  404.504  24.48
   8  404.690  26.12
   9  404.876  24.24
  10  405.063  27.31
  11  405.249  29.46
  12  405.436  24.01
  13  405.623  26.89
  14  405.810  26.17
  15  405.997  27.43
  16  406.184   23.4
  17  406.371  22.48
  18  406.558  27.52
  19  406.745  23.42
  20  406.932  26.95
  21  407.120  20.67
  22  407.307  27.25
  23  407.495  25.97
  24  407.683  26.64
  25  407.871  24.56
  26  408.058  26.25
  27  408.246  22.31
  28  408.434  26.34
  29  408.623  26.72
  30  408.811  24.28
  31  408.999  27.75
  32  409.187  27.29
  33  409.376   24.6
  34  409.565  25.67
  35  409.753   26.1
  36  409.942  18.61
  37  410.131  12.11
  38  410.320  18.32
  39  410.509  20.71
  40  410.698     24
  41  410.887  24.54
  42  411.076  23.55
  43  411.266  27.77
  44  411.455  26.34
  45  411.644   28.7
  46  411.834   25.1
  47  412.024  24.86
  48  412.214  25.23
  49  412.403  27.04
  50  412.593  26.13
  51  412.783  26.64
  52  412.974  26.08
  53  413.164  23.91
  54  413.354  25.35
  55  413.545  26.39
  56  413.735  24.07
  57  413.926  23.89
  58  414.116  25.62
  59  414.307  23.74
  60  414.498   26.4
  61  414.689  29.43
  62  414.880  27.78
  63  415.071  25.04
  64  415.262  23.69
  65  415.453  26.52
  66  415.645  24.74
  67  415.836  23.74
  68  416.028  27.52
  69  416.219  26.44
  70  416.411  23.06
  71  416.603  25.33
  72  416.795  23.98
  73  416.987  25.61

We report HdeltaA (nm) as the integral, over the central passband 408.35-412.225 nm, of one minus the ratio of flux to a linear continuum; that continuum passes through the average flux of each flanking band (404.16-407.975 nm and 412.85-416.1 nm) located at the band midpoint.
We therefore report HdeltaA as 0.19 nm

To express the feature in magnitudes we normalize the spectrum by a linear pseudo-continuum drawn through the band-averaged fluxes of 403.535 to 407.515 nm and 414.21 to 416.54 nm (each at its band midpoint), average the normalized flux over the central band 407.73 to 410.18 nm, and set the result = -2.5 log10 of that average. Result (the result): 0.06 mag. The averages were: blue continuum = 25.5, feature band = 24.3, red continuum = 25.7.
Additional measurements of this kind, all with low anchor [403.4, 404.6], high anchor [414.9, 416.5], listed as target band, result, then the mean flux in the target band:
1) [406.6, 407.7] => 0.01 mag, 25.2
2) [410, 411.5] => 0.15 mag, 21.9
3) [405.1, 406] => -0.06 mag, 26.8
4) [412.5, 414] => 0.00 mag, 25.3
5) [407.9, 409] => 0.00 mag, 25.4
